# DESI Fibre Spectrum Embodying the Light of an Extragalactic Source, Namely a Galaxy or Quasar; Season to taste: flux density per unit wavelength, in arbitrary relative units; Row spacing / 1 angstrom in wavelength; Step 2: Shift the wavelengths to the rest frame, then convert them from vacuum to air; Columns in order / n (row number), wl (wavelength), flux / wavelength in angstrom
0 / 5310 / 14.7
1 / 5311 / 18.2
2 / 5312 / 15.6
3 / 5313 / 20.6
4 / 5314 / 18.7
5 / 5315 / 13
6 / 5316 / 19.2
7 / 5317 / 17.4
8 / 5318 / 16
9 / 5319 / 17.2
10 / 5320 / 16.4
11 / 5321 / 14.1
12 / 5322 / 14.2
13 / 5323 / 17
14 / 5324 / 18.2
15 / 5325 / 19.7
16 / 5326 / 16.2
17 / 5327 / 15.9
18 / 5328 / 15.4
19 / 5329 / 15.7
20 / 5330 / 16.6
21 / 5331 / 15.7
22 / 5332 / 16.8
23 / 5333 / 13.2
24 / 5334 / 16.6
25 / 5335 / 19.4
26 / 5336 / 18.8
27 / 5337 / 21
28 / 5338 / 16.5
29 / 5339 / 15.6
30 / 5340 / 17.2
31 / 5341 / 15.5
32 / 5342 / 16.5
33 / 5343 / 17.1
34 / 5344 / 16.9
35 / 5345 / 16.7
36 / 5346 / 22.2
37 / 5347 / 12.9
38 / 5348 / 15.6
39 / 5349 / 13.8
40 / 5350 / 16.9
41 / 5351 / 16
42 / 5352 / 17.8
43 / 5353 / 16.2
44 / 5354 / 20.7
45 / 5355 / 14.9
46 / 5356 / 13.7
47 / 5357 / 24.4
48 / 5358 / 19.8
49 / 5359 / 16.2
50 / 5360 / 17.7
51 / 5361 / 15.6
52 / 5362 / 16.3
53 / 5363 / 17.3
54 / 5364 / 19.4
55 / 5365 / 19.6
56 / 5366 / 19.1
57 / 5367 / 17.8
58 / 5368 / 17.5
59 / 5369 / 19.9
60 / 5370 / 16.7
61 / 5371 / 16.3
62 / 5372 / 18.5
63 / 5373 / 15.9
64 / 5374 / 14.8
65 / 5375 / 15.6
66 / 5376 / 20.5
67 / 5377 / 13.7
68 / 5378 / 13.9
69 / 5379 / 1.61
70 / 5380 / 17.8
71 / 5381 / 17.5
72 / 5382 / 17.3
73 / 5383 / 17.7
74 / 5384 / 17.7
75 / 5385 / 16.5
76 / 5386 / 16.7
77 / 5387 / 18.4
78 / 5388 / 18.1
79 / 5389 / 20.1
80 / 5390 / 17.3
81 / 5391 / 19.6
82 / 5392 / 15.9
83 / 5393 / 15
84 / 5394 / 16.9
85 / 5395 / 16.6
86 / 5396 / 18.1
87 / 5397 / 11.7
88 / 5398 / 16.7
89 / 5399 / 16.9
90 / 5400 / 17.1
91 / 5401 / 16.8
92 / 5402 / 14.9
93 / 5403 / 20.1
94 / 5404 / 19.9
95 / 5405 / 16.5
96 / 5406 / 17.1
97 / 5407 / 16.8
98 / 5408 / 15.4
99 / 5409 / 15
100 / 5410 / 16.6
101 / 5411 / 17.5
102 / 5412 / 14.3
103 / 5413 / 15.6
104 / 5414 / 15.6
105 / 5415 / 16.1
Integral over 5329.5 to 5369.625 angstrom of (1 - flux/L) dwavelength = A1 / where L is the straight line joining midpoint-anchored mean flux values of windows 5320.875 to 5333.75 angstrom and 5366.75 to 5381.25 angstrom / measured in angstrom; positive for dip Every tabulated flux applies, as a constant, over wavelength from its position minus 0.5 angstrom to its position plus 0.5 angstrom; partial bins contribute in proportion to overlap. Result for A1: -3.3 angstrom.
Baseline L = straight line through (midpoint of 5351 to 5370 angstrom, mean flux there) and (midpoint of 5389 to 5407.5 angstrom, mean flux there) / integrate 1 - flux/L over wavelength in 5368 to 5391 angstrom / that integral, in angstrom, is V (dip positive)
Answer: 1.14 angstrom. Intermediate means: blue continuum 17.9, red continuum 17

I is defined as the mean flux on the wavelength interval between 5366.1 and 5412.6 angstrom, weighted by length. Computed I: 16.6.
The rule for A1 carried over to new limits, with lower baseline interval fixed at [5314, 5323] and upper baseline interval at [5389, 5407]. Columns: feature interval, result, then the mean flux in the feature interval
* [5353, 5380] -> -0.31 angstrom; 16.8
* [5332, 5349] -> -0.52 angstrom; 16.9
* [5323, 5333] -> -0.17 angstrom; 16.5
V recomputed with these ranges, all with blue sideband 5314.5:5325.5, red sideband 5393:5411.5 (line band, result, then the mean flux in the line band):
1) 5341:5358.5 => -0.6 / 17.1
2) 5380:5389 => -0.5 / 17.6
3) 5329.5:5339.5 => -0.3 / 17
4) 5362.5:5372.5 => -1.0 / 18.2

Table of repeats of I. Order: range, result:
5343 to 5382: 16.8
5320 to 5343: 16.6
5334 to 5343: 17.5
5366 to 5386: 16.3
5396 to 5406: 16.8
